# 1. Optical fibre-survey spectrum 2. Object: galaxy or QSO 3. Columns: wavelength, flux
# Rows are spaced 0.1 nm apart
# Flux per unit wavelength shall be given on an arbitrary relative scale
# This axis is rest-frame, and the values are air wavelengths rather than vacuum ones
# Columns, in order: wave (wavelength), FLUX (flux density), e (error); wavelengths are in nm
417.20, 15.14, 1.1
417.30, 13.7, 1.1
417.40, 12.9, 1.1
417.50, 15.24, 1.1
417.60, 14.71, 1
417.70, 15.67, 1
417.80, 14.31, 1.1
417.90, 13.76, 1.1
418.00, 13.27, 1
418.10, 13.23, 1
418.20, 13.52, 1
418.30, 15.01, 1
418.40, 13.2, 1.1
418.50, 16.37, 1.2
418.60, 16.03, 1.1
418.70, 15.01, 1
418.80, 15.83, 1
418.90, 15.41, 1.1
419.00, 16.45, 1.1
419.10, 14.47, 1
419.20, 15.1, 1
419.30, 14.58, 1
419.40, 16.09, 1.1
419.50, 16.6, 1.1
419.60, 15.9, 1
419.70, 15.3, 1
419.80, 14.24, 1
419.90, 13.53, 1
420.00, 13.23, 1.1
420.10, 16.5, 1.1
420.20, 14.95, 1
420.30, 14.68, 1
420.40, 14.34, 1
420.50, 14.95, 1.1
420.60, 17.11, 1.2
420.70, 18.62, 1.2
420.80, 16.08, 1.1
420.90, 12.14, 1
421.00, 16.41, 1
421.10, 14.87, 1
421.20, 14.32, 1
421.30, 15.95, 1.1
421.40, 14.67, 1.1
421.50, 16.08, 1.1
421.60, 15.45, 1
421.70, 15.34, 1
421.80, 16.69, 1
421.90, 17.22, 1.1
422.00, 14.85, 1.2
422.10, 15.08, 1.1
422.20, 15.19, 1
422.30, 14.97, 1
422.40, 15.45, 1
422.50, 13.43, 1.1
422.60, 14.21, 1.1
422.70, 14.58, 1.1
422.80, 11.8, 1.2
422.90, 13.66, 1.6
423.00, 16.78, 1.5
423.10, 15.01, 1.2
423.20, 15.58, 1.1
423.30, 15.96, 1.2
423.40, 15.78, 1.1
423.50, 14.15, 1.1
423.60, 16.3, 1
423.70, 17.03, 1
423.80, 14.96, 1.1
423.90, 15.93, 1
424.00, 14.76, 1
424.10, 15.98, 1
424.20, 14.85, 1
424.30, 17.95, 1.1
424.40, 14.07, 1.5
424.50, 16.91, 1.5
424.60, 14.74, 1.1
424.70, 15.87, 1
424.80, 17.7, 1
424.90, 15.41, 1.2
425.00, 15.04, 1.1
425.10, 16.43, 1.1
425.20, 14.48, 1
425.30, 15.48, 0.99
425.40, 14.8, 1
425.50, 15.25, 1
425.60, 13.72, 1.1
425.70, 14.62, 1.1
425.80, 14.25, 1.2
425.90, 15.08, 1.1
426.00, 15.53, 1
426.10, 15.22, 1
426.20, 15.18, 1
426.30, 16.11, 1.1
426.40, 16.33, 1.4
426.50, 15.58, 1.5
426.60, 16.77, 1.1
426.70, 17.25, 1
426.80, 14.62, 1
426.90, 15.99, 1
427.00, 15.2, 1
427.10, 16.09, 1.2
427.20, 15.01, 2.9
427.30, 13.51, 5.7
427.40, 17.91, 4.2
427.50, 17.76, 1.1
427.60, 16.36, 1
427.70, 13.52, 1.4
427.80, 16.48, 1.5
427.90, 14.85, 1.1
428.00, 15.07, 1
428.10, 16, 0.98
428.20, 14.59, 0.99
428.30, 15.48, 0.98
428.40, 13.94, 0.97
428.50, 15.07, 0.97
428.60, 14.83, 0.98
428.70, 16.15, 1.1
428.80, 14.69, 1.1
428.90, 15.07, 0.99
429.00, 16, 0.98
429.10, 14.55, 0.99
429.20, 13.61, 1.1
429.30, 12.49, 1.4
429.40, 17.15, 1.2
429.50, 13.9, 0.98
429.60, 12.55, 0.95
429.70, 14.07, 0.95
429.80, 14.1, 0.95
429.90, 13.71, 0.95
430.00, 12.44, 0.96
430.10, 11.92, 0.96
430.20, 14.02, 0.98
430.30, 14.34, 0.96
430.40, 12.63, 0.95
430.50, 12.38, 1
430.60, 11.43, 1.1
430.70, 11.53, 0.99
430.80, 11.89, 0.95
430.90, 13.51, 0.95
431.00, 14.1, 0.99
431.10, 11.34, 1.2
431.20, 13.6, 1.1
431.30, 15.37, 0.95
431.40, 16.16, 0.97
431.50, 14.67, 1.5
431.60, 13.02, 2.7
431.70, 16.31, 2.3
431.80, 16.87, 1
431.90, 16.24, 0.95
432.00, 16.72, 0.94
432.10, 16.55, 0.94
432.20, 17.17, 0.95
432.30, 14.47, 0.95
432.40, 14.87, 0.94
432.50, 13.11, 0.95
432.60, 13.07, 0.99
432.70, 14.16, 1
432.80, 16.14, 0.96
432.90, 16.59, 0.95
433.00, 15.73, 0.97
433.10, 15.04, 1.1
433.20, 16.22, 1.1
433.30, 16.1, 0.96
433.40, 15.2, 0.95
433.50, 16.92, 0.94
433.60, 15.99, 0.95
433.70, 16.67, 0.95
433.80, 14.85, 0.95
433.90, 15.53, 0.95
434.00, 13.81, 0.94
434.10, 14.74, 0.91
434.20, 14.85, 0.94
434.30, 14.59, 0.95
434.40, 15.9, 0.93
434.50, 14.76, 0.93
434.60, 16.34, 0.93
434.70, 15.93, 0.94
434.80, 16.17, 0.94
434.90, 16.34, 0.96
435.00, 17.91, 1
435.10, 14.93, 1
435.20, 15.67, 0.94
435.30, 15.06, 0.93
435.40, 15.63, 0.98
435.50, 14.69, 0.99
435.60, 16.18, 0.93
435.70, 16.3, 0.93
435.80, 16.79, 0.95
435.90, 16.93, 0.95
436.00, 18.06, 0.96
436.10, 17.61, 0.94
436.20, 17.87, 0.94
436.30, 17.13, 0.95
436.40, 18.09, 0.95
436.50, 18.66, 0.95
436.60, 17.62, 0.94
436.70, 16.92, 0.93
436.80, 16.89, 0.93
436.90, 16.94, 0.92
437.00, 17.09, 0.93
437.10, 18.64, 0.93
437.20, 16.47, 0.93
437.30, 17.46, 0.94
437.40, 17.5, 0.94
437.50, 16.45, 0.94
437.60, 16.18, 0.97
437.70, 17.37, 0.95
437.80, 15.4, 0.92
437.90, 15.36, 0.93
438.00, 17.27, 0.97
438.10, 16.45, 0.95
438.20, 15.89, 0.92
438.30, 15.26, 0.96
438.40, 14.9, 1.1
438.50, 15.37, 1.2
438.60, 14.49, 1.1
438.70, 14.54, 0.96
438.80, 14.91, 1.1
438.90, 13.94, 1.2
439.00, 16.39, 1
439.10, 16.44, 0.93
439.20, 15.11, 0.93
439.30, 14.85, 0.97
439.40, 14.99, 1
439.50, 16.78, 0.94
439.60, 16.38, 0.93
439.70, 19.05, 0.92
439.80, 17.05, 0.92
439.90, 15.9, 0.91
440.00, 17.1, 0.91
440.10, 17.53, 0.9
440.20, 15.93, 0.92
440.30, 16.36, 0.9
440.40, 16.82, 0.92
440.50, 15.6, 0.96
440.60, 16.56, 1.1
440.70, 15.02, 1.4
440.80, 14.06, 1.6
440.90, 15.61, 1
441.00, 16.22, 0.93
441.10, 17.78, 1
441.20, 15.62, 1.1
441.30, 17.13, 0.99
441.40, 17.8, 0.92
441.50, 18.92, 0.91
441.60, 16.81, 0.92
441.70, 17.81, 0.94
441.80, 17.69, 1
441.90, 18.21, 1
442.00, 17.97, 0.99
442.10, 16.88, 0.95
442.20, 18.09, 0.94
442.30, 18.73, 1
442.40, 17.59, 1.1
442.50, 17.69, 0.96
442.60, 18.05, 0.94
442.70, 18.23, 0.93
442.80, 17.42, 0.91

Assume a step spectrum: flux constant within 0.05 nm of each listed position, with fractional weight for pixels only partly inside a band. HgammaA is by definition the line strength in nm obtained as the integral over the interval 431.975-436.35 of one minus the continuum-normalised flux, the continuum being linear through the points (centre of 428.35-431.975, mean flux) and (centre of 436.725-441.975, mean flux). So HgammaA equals -0.207 nm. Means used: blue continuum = 14.1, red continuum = 16.4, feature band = 15.8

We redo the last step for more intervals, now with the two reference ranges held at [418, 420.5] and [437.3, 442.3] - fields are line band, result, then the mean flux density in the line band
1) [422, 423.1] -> 0.045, 14.6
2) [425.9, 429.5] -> 0.032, 15.4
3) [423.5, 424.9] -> -0.050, 15.8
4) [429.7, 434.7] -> 0.382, 14.7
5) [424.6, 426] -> 0.013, 15.2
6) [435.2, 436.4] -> -0.036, 16.6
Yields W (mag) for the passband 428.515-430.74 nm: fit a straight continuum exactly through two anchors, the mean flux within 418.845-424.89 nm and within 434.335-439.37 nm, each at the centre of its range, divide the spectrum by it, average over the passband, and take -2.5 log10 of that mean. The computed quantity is 0.147 mag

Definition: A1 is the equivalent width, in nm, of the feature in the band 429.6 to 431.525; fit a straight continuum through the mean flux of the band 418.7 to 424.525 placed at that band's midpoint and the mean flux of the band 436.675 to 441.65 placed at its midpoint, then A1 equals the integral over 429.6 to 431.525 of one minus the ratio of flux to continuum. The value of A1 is 0.31 nm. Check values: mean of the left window 15.3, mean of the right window 16.3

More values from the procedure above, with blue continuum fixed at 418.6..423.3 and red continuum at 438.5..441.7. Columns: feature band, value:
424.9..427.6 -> -0.007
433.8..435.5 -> 0.048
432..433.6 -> 0.034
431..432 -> 0.054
